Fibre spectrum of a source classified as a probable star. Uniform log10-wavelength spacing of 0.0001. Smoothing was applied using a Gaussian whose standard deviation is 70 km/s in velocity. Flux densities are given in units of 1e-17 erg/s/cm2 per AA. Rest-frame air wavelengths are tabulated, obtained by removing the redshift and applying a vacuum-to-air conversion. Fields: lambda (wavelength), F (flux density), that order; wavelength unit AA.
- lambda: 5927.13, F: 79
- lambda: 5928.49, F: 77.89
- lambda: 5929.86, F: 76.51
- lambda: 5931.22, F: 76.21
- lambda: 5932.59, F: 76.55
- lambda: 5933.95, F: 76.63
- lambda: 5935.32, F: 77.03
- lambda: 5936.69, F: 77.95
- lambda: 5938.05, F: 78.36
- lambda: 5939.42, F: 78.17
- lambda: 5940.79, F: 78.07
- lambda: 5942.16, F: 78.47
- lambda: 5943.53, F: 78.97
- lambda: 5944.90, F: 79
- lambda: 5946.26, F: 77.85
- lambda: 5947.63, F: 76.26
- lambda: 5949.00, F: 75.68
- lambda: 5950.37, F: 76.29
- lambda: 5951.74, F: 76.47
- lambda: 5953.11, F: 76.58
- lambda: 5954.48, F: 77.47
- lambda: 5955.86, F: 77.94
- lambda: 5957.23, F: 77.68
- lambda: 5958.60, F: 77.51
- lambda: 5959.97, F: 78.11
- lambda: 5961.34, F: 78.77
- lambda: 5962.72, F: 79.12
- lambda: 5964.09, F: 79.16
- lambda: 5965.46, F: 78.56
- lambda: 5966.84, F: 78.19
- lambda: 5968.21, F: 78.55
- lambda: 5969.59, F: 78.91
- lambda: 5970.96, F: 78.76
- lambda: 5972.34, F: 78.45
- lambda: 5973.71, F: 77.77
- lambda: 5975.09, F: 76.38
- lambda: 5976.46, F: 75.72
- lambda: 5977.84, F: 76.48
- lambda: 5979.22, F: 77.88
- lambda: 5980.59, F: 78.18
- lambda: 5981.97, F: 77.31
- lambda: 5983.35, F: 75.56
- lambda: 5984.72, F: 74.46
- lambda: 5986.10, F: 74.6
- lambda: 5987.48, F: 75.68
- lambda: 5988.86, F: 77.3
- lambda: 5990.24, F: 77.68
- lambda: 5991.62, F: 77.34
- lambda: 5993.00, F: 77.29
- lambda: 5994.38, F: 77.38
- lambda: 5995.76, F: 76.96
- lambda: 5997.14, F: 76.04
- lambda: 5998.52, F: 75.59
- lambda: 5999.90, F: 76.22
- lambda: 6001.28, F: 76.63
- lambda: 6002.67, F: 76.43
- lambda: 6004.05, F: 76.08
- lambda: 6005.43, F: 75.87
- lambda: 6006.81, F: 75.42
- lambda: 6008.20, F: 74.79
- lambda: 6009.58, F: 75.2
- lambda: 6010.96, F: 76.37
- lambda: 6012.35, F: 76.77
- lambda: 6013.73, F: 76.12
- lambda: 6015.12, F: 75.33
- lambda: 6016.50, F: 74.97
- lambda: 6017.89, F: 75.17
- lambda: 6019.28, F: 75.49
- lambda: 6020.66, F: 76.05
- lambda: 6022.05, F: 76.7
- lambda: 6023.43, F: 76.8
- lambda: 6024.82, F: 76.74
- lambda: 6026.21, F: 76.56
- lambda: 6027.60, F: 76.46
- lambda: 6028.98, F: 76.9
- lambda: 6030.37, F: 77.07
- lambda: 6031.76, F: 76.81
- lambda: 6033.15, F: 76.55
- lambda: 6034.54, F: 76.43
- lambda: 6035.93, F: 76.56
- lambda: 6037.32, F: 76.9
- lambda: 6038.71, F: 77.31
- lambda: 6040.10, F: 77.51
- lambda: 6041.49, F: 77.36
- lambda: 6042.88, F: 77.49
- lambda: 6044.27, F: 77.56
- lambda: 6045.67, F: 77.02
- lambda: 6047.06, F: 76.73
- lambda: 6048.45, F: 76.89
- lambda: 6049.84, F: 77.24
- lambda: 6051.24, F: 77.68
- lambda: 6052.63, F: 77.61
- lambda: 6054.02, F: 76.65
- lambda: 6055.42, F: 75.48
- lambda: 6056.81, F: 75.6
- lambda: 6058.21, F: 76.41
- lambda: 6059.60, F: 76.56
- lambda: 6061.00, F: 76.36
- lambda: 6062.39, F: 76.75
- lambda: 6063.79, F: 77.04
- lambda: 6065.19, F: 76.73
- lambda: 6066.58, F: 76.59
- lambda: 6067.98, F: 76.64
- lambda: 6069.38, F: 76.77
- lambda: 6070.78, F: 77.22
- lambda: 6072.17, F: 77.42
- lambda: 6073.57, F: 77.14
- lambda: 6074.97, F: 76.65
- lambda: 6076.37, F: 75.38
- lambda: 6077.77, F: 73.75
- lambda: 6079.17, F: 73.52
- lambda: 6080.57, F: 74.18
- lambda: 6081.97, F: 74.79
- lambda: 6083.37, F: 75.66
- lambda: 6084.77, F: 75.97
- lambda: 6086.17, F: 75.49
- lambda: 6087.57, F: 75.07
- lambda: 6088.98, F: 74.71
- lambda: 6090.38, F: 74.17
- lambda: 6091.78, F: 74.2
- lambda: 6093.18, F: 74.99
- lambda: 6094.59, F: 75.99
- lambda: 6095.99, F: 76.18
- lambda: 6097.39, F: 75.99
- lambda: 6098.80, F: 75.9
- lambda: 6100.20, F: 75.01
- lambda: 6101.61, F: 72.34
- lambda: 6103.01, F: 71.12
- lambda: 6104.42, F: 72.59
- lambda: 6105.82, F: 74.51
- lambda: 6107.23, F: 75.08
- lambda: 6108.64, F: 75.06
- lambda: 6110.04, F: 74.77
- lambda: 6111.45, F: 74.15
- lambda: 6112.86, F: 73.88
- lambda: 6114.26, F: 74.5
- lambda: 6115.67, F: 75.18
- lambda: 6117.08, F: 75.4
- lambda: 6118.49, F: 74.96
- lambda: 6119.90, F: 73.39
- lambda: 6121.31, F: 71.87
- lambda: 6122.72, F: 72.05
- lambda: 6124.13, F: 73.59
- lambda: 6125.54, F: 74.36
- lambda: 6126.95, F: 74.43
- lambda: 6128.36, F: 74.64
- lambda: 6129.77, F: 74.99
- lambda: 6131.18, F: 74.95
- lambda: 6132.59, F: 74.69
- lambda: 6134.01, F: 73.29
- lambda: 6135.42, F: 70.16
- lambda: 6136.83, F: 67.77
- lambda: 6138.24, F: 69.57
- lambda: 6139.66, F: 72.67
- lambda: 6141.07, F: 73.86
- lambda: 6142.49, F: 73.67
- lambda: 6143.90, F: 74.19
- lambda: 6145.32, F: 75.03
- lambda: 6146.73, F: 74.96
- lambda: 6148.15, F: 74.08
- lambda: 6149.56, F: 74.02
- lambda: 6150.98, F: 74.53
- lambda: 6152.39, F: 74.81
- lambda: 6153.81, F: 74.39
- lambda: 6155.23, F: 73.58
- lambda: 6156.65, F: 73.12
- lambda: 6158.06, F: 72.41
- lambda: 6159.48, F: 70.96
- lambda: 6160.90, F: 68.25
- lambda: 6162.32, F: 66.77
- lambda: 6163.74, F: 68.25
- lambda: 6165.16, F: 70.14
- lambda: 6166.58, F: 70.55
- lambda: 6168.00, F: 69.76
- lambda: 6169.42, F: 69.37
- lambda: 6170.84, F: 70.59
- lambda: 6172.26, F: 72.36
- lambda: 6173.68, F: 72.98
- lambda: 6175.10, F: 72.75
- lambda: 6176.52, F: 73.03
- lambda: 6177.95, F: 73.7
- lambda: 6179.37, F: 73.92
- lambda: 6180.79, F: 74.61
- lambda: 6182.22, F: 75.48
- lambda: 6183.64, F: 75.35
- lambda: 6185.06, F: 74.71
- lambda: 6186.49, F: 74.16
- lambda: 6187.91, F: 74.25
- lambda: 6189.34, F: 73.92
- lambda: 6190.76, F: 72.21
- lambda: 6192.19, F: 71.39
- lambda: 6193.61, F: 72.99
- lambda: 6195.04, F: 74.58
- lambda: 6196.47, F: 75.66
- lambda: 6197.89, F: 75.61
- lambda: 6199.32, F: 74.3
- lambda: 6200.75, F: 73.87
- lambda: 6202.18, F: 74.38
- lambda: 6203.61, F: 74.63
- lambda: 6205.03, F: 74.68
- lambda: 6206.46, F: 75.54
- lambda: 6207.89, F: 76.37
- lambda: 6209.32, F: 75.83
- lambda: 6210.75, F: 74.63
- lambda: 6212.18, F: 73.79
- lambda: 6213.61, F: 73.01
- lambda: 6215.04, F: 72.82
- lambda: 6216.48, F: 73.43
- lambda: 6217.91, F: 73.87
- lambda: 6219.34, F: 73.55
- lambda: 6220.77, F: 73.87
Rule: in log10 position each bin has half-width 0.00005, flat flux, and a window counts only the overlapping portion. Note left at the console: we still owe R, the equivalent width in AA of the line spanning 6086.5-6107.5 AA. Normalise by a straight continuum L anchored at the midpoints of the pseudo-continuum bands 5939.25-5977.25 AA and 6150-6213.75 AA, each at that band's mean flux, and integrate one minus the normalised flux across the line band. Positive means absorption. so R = 0.1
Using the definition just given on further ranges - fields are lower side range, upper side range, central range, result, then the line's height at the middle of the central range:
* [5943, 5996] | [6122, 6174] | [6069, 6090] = -0.3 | 74.3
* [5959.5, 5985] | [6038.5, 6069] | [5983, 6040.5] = 0.8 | 77.3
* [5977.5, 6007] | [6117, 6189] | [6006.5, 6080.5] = -1.1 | 75.3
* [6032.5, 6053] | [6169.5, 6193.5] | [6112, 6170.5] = 1.3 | 74.5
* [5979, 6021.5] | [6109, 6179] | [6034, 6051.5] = -0.4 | 75.2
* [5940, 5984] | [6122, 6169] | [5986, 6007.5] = 0.1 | 76.7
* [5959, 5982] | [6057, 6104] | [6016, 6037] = 0.1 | 76.7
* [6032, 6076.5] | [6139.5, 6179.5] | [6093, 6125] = 0.1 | 74.5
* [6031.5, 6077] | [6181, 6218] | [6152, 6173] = 1.1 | 74.9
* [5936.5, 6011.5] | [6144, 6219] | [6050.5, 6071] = -0.3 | 75.5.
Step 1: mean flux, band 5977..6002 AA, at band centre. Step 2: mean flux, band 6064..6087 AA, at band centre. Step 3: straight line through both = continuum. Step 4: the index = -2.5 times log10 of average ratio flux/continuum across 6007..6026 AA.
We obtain 0.01 mag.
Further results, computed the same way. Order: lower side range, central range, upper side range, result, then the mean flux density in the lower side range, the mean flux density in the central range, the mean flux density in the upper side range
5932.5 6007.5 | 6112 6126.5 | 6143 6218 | 0.01 mag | 77.2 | 73.9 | 73.3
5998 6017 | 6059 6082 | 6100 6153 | -0.02 mag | 75.9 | 76.1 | 73.7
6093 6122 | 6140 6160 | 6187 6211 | 0.01 mag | 74.4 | 73.8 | 74.4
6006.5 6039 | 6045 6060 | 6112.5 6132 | -0.02 mag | 76.2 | 76.8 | 74.2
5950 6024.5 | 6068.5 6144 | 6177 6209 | 0.02 mag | 76.8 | 74.3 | 74.4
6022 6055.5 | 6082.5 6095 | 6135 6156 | 0.00 mag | 77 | 75.1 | 73.2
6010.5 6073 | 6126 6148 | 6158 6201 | 0.01 mag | 76.7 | 73.3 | 72.5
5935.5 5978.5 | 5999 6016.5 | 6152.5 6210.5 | 0.01 mag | 77.8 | 75.9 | 73.1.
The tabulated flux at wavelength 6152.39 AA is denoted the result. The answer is 74.81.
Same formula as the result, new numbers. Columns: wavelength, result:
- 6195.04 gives 74.58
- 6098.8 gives 75.9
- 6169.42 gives 69.37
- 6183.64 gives 75.35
